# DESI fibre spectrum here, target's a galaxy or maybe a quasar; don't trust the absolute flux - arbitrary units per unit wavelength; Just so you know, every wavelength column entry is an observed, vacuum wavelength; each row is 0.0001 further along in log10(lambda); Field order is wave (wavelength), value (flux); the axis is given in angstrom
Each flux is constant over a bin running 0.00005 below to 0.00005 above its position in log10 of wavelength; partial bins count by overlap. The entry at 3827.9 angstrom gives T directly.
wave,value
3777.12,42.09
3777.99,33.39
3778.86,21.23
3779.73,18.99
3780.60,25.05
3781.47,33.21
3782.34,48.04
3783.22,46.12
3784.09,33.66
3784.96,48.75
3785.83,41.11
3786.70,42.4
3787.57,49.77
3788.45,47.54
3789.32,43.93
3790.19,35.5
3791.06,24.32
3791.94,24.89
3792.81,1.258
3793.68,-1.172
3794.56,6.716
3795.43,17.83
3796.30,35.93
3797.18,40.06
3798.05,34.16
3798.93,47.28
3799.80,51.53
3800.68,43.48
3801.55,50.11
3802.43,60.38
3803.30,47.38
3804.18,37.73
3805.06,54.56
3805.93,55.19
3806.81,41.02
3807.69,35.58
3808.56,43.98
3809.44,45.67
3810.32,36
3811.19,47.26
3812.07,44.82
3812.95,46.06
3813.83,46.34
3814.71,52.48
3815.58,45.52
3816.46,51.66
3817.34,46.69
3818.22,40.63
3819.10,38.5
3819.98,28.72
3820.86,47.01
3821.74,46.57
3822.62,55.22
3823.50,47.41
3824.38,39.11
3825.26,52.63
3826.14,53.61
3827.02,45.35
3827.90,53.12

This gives 53.12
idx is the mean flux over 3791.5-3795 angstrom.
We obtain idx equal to 7.94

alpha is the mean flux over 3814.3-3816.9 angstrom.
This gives 50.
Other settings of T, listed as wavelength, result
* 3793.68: -1.172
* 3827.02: 45.35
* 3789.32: 43.93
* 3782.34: 48.04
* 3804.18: 37.73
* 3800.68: 43.48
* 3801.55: 50.11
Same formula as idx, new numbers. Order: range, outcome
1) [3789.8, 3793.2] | 21.6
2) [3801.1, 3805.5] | 50.1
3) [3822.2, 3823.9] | 51.4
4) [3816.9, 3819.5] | 42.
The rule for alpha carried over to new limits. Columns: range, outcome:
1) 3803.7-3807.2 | 47.1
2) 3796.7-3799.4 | 40.6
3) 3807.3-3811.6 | 41.8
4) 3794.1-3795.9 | 12.6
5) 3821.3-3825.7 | 48.2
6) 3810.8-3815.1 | 47.2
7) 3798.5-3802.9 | 50.6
